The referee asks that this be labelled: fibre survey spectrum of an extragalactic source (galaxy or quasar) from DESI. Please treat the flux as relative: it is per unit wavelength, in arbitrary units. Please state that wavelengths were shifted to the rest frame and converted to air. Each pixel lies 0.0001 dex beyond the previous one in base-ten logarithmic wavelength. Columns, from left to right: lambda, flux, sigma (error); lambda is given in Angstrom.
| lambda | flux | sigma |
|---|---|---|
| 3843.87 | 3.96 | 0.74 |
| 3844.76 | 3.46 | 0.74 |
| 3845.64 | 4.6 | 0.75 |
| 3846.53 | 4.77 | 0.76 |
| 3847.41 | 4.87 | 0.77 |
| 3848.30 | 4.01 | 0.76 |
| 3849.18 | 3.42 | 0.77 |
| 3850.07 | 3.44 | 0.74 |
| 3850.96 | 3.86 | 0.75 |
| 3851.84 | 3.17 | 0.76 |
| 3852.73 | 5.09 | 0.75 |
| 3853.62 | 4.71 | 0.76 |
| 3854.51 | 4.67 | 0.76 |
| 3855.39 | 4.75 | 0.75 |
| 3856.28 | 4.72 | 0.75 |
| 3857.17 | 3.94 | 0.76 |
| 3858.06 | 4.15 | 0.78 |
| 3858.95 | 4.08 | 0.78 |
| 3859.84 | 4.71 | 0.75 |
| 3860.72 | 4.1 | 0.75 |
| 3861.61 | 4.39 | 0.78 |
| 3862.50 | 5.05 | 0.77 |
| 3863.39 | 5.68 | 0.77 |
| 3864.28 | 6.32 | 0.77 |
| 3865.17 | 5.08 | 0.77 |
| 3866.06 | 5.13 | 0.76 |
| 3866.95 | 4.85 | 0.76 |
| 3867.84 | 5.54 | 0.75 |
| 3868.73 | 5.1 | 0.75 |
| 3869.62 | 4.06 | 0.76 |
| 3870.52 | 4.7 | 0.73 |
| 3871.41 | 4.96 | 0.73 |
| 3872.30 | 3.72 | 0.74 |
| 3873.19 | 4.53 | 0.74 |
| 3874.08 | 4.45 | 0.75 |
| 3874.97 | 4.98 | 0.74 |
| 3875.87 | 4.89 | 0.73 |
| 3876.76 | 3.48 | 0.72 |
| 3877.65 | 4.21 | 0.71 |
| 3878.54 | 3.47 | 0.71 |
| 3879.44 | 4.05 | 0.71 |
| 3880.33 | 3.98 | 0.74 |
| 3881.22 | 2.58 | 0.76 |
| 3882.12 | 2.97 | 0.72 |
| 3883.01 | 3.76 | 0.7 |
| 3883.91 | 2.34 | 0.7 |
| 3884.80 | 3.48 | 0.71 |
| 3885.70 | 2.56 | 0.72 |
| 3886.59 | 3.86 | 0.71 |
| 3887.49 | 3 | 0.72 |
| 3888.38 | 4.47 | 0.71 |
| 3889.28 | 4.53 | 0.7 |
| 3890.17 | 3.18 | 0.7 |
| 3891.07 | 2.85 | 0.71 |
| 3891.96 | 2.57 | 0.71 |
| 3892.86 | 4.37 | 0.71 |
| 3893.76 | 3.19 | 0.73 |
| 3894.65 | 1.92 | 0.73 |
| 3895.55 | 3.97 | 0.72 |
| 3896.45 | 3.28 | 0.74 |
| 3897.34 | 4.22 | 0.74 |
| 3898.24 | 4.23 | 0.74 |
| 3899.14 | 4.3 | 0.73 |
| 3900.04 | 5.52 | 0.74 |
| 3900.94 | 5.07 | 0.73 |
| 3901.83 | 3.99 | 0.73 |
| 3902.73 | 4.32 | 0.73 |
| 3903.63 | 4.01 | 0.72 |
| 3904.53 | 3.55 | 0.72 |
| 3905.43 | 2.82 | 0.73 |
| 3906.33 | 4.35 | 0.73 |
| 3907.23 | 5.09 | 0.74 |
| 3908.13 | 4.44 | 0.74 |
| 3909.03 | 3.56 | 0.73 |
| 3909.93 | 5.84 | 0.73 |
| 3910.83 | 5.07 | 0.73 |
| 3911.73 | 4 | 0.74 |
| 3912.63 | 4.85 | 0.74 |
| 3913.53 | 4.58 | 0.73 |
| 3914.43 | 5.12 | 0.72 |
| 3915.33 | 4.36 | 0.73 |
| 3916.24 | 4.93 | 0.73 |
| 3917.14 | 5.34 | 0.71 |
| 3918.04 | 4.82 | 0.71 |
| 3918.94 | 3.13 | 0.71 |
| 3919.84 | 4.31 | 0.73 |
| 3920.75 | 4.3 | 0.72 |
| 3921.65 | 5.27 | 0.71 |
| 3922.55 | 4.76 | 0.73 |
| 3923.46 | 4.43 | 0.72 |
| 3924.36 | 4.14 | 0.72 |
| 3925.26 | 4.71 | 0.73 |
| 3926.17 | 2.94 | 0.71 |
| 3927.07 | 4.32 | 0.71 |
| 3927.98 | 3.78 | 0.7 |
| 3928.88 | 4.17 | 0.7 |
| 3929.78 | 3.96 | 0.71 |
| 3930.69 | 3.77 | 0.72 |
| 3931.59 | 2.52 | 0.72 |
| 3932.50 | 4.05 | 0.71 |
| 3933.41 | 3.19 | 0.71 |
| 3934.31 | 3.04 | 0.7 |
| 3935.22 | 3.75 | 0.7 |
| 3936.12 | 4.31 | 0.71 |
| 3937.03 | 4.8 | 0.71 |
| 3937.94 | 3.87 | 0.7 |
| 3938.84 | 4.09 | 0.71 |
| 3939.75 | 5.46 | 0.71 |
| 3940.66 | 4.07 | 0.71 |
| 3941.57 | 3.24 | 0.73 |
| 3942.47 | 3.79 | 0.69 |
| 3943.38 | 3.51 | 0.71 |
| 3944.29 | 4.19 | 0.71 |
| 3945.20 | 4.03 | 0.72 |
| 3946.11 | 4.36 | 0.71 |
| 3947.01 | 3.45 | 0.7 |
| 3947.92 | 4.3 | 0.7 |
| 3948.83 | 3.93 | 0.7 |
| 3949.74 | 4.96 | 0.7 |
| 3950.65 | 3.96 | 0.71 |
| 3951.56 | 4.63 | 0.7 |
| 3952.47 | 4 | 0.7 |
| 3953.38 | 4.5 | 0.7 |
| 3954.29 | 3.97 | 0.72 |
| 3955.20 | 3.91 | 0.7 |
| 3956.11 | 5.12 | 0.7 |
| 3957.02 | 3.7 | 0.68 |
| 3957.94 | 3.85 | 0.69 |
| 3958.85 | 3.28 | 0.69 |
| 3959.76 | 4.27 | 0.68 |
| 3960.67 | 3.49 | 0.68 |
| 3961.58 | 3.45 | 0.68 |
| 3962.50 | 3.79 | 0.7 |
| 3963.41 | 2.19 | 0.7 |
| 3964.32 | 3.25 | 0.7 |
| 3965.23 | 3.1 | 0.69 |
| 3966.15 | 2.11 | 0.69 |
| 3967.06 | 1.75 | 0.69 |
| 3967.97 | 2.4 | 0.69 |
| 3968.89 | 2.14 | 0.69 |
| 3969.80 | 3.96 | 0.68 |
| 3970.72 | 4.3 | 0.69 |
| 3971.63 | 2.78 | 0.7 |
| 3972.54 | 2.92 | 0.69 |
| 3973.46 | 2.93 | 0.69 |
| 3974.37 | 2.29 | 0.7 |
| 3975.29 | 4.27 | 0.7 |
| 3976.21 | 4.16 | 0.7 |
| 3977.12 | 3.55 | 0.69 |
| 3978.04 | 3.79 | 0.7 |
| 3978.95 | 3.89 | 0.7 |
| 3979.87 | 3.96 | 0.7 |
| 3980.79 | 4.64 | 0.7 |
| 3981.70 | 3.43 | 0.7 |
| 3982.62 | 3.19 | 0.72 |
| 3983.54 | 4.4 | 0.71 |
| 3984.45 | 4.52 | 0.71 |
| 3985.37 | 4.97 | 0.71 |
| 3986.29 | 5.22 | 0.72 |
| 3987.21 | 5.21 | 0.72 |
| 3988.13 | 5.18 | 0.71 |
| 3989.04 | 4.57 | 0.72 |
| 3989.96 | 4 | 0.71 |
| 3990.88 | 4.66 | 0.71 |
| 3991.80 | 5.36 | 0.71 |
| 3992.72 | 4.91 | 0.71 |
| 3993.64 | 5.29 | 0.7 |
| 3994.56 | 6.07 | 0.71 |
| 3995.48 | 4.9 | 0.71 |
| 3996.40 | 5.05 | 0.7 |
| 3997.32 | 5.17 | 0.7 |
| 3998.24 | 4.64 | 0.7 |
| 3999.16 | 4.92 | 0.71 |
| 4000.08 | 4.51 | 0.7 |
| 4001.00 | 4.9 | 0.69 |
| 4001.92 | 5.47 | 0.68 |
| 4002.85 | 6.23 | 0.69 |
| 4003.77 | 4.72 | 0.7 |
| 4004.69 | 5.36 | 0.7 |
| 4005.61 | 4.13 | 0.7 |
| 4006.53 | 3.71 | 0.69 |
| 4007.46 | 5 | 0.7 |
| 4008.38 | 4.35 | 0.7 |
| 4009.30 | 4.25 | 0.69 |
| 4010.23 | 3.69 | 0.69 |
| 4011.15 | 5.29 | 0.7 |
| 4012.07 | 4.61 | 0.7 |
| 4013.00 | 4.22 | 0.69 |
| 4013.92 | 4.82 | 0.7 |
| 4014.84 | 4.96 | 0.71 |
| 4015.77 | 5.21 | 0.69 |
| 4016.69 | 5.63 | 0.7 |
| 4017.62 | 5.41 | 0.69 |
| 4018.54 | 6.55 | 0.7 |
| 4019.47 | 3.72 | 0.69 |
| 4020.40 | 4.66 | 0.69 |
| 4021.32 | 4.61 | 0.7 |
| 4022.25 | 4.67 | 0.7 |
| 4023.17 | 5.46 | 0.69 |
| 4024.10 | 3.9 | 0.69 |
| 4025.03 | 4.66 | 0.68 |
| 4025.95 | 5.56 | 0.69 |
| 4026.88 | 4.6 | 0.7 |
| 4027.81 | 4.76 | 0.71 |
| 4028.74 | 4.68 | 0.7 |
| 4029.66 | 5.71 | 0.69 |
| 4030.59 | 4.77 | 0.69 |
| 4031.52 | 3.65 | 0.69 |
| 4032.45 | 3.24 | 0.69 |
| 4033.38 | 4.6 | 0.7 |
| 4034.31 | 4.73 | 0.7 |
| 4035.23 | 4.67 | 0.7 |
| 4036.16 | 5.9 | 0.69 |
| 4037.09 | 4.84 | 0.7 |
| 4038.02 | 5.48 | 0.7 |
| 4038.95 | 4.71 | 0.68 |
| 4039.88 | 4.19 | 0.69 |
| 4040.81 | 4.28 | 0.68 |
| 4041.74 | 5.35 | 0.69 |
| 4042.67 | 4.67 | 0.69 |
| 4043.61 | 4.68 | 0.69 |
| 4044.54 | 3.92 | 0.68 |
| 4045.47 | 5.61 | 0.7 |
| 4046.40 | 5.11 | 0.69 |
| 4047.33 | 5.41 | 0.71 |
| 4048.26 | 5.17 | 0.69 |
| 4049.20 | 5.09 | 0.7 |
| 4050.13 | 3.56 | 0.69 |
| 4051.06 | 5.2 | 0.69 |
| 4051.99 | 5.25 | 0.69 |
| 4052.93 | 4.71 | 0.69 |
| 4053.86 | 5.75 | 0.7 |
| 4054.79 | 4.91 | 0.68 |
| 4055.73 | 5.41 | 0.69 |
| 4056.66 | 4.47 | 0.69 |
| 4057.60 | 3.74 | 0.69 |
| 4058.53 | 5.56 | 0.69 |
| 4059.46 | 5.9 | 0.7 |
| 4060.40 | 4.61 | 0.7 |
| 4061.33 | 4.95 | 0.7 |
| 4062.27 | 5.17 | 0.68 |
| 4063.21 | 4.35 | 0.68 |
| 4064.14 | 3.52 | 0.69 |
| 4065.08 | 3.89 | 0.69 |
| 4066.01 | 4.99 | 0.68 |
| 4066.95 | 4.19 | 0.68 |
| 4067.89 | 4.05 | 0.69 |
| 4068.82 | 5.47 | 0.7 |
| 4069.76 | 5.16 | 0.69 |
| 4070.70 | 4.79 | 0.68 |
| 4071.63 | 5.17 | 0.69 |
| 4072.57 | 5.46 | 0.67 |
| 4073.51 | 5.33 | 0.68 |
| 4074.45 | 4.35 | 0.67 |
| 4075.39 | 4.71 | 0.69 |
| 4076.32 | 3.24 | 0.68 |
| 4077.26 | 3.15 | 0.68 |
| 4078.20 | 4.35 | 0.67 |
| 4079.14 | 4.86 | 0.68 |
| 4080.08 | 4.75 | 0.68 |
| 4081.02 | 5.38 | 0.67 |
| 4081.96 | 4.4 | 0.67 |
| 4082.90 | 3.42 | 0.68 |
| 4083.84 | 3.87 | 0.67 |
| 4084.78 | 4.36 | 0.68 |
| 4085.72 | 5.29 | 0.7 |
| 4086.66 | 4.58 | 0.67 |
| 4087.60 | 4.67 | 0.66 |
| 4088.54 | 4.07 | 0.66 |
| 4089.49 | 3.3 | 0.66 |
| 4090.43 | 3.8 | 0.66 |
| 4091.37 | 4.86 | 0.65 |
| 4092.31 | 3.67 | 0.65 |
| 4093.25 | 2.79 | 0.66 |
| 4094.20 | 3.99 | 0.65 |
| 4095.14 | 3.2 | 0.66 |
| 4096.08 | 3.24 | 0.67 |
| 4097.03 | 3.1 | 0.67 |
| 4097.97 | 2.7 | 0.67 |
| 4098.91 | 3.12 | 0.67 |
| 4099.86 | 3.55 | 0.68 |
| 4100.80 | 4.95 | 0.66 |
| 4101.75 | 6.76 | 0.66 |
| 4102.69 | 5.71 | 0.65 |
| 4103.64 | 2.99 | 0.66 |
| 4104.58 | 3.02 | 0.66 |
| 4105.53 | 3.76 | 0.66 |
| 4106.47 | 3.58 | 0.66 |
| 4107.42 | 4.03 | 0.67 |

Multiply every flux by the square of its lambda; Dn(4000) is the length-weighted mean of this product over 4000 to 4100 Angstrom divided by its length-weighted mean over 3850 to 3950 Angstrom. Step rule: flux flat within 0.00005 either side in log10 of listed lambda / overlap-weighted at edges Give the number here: 1.19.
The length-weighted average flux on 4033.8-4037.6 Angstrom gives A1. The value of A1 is 5.04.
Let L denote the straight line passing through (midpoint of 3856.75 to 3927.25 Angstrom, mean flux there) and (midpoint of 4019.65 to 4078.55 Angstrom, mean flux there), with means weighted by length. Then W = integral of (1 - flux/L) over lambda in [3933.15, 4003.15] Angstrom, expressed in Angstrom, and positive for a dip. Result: 6.3 Angstrom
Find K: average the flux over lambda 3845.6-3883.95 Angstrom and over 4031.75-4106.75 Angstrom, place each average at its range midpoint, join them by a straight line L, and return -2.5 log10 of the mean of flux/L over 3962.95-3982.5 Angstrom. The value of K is 0.34 mag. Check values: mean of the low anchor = 4.37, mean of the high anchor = 4.48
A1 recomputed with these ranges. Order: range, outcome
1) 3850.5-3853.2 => 4.04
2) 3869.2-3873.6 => 4.39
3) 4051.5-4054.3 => 5.23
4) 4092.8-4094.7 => 3.39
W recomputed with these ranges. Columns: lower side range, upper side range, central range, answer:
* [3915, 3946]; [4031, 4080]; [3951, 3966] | 1.7 Angstrom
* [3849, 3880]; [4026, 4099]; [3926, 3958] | 3.7 Angstrom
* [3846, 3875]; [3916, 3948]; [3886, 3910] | 2.2 Angstrom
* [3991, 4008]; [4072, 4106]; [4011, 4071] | -2.9 Angstrom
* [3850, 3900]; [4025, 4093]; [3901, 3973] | 5.5 Angstrom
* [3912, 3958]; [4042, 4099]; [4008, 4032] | -2.3 Angstrom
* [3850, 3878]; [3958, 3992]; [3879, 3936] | 3.6 Angstrom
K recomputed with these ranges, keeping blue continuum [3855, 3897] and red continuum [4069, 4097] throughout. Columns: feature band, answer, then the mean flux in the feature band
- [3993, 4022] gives -0.17 mag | 4.9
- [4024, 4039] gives -0.13 mag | 4.75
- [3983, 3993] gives -0.15 mag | 4.8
